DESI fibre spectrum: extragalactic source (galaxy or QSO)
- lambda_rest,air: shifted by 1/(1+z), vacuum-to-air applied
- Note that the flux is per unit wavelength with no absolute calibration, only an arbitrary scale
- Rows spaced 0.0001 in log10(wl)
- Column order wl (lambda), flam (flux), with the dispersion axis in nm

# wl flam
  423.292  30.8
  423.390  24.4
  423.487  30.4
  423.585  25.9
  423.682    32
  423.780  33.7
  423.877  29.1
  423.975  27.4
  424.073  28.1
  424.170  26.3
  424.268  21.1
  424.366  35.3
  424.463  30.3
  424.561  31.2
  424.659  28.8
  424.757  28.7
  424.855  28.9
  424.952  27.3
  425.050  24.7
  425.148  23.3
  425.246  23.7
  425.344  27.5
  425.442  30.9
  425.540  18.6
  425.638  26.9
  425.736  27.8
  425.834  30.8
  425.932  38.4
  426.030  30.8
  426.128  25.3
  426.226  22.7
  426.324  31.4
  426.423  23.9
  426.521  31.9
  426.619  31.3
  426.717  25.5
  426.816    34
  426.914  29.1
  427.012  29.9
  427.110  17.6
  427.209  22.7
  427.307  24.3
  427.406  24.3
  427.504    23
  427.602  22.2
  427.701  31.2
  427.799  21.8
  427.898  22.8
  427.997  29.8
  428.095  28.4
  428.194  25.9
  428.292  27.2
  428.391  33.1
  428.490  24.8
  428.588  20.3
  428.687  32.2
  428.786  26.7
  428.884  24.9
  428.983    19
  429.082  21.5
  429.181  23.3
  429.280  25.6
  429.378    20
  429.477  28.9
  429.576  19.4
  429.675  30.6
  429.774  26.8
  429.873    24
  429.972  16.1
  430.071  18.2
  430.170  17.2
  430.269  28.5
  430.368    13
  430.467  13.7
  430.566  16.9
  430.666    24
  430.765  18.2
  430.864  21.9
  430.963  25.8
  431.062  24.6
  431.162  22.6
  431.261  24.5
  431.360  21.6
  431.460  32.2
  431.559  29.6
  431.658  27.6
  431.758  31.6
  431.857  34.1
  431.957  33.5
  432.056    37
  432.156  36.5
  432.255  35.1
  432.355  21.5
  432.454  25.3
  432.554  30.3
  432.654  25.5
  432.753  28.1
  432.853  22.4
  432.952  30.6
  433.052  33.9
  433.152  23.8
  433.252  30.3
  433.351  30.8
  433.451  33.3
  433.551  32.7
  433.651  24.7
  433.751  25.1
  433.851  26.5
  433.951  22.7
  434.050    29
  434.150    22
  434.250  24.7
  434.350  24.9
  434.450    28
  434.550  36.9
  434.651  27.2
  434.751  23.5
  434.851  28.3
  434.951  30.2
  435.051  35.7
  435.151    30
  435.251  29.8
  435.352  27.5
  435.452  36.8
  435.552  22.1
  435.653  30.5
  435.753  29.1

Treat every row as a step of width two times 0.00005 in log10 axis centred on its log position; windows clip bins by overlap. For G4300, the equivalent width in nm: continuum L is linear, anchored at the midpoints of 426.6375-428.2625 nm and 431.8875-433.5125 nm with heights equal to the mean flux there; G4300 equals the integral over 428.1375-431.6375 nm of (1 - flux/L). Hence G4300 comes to 0.53 nm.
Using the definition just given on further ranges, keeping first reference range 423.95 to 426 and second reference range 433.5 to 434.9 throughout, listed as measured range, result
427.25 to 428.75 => 0.08 nm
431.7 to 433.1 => -0.17 nm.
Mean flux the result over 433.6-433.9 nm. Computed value 25.4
